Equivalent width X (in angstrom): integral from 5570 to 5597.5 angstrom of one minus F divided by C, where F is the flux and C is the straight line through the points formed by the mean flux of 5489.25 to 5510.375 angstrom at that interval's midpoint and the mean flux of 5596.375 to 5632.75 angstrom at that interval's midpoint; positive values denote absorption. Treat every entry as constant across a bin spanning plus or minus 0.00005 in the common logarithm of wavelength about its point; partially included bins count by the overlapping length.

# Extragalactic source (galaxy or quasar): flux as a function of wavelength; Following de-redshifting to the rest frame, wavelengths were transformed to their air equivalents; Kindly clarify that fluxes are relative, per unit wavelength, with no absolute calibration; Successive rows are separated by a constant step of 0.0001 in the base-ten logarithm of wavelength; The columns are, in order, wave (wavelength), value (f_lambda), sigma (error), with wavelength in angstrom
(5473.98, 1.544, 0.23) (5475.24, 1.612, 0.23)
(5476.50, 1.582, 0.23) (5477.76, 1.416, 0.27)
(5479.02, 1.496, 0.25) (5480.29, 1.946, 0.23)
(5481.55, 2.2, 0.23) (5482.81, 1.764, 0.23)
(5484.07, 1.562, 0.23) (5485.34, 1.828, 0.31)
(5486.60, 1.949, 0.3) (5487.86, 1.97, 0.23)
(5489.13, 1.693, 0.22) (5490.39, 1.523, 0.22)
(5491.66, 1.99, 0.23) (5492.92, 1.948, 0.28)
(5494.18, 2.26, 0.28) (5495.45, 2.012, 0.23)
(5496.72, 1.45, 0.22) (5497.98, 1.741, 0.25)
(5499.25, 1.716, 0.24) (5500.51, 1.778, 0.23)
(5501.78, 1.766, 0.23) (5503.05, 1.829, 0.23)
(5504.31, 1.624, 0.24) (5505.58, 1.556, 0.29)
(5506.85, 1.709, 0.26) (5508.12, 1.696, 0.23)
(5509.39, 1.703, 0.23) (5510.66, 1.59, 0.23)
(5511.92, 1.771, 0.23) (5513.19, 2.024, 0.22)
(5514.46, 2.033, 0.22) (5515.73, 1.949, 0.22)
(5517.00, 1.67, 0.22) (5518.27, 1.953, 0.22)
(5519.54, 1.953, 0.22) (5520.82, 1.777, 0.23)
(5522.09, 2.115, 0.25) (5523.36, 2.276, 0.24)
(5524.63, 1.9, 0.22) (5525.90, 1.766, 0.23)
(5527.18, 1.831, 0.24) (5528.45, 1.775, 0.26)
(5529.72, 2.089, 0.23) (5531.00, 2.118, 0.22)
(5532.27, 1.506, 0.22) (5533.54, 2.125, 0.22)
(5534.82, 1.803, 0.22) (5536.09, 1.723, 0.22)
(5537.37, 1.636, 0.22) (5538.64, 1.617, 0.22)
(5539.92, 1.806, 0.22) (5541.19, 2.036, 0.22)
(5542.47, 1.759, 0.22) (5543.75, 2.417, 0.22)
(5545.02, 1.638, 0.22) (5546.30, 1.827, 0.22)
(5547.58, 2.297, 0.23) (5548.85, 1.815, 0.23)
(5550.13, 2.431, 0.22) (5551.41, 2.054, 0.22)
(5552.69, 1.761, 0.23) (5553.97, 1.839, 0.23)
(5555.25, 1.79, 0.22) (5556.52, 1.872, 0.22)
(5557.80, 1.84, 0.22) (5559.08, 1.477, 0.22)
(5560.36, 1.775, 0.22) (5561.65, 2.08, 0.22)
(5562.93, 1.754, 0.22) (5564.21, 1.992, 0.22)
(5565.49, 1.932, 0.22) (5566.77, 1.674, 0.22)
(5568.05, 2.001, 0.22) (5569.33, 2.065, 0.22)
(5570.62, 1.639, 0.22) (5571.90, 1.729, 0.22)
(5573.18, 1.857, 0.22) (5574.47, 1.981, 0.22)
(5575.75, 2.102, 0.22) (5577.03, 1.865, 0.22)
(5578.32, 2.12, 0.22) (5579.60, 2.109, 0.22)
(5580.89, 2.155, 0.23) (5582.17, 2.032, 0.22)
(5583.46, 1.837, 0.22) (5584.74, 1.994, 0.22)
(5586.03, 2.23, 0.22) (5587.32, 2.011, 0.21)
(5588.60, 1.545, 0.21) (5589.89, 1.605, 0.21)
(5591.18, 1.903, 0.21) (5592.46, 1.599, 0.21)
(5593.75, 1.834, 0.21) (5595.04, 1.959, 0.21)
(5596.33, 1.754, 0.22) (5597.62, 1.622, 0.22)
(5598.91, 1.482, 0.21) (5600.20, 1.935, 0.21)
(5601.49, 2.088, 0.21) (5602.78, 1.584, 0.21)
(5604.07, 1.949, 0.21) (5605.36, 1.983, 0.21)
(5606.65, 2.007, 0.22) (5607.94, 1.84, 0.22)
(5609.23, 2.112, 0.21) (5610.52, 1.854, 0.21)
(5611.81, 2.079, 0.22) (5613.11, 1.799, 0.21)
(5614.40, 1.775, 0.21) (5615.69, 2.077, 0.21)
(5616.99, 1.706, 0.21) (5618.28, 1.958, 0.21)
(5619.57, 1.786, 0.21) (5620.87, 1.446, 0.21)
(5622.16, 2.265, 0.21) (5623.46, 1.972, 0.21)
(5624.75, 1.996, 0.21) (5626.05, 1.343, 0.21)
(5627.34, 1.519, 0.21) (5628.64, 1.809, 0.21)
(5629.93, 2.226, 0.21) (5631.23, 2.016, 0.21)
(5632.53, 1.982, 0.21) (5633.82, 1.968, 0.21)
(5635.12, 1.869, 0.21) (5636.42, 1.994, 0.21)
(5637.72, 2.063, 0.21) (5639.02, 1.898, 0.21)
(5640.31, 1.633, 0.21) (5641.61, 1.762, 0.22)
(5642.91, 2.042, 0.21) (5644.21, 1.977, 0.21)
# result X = -0.9 angstrom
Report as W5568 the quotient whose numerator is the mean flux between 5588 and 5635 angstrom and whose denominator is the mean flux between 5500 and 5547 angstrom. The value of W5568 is 1.00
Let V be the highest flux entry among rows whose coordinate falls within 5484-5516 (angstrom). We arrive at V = 2.26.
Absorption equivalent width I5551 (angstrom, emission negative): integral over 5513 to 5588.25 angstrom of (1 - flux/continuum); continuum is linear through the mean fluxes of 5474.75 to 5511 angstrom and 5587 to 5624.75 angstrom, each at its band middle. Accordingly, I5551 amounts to -4.76 angstrom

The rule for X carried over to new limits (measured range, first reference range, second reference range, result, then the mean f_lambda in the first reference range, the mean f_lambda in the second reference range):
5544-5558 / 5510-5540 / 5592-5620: -0.6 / 1.87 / 1.86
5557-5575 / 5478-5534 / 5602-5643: 0.2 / 1.84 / 1.88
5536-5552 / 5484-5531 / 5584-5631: -0.8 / 1.84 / 1.85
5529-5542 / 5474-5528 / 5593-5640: -0.1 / 1.8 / 1.87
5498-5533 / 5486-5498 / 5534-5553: 1.0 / 1.86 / 1.91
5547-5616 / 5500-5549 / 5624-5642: -1.4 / 1.85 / 1.87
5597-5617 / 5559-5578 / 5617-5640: 0.1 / 1.88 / 1.88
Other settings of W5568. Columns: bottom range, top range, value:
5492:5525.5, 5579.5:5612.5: 1.02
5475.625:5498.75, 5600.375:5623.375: 1.06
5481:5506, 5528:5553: 1.06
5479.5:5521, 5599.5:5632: 1.04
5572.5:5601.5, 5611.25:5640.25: 1.00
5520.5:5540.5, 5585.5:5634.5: 0.99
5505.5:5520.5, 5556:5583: 1.05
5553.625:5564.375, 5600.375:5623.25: 1.05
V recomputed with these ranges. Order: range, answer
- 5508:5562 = 2.431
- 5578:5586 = 2.155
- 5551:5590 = 2.23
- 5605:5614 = 2.112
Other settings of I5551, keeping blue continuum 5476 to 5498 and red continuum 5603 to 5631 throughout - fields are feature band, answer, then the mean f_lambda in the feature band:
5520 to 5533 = -0.7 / 1.92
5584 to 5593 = 0.1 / 1.85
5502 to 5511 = 0.7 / 1.68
